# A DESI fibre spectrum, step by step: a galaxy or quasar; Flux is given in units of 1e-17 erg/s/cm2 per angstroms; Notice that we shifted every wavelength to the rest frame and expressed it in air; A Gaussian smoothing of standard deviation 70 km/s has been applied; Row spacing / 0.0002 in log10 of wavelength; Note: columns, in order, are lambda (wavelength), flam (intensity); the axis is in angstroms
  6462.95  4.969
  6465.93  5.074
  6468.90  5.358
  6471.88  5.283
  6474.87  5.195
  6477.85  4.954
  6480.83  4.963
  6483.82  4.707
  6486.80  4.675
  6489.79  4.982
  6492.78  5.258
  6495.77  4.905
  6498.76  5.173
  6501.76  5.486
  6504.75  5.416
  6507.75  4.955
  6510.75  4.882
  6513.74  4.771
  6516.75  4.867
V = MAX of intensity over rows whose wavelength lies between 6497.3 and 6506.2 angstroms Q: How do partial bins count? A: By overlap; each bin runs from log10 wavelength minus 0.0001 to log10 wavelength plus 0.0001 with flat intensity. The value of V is 5.486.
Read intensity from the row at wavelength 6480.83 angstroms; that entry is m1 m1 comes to 4.963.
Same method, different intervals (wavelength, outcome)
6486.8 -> 4.675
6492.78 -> 5.258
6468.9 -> 5.358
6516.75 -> 4.867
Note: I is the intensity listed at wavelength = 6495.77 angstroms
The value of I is 4.905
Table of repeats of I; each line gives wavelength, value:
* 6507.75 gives 4.955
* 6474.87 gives 5.195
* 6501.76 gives 5.486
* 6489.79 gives 4.982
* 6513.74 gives 4.771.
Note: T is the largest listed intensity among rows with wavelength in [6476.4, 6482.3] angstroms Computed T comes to 4.963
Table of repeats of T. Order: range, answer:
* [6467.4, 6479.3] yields 5.358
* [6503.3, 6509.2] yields 5.416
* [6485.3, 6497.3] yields 5.258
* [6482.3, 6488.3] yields 4.707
